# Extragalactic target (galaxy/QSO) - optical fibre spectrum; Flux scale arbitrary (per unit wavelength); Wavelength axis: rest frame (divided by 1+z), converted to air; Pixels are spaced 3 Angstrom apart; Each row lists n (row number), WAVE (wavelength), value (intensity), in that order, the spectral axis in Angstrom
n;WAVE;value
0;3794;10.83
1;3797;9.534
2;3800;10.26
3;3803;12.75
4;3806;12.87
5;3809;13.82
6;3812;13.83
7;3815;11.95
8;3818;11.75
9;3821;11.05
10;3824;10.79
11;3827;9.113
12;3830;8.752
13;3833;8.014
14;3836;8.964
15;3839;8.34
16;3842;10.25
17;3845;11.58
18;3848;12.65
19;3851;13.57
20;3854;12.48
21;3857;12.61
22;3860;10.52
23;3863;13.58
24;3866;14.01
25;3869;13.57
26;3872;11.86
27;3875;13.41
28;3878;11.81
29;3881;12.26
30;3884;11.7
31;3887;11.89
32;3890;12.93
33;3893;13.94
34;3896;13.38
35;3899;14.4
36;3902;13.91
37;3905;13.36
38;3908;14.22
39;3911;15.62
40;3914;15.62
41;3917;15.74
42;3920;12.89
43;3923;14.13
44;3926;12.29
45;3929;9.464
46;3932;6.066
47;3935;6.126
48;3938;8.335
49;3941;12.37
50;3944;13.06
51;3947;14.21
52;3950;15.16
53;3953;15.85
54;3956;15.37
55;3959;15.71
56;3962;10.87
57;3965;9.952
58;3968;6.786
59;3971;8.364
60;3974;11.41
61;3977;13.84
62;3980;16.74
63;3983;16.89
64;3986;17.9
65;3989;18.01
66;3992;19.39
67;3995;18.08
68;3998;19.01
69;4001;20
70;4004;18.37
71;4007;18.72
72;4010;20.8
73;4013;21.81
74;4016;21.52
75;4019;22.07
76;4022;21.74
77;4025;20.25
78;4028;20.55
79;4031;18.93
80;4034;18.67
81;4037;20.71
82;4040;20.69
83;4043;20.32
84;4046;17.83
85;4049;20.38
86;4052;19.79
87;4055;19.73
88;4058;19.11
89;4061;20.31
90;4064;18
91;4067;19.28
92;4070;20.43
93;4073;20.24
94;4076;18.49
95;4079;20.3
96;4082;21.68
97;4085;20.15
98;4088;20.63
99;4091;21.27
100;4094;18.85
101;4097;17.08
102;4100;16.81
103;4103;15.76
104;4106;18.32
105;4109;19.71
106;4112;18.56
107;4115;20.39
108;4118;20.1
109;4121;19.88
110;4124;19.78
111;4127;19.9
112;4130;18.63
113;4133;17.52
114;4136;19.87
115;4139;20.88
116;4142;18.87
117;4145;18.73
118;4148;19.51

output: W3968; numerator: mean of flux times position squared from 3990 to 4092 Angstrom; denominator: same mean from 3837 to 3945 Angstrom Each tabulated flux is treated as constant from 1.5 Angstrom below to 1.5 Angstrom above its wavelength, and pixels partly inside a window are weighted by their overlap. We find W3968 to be 1.75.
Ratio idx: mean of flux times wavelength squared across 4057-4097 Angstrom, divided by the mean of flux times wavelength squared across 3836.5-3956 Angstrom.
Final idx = 1.73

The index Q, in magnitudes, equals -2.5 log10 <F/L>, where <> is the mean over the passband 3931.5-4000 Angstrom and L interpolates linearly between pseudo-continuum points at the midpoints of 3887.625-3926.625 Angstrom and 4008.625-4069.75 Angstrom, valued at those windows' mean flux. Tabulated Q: 0.233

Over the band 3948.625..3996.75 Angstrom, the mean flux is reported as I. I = 14.4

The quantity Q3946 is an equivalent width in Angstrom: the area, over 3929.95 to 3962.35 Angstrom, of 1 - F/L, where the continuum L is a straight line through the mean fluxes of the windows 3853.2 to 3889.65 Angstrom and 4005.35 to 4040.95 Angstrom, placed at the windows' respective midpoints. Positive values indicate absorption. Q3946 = 8.7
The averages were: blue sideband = 12.5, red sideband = 20.5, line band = 12.1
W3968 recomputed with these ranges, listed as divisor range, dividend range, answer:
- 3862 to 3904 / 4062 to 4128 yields 1.65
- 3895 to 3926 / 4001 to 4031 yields 1.52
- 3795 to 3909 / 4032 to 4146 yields 1.82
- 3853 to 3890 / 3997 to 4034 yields 1.75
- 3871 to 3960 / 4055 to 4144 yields 1.64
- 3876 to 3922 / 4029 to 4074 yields 1.56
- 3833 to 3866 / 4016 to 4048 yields 1.94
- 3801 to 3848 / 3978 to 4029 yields 1.95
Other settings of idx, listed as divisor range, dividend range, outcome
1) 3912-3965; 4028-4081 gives 1.67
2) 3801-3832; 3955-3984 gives 1.17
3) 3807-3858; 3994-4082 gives 1.98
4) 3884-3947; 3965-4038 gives 1.49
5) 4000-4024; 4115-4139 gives 1.00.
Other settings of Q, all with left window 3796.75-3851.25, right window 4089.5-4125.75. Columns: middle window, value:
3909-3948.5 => 0.156 mag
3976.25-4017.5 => -0.183 mag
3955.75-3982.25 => 0.237 mag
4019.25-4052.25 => -0.188 mag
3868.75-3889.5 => 0.020 mag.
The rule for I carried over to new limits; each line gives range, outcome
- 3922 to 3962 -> 12.1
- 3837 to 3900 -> 12.4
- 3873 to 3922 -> 13.6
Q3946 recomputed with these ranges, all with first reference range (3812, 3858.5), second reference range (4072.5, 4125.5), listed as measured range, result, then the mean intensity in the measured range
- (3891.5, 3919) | -2.7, 14.4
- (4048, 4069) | -1.7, 19.5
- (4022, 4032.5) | -1.9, 20.2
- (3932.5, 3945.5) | 4.2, 9.67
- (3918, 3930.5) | 1.3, 12.3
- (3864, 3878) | -1.2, 13.1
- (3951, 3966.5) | 1.3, 13.6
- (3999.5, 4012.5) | -2.6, 19.7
